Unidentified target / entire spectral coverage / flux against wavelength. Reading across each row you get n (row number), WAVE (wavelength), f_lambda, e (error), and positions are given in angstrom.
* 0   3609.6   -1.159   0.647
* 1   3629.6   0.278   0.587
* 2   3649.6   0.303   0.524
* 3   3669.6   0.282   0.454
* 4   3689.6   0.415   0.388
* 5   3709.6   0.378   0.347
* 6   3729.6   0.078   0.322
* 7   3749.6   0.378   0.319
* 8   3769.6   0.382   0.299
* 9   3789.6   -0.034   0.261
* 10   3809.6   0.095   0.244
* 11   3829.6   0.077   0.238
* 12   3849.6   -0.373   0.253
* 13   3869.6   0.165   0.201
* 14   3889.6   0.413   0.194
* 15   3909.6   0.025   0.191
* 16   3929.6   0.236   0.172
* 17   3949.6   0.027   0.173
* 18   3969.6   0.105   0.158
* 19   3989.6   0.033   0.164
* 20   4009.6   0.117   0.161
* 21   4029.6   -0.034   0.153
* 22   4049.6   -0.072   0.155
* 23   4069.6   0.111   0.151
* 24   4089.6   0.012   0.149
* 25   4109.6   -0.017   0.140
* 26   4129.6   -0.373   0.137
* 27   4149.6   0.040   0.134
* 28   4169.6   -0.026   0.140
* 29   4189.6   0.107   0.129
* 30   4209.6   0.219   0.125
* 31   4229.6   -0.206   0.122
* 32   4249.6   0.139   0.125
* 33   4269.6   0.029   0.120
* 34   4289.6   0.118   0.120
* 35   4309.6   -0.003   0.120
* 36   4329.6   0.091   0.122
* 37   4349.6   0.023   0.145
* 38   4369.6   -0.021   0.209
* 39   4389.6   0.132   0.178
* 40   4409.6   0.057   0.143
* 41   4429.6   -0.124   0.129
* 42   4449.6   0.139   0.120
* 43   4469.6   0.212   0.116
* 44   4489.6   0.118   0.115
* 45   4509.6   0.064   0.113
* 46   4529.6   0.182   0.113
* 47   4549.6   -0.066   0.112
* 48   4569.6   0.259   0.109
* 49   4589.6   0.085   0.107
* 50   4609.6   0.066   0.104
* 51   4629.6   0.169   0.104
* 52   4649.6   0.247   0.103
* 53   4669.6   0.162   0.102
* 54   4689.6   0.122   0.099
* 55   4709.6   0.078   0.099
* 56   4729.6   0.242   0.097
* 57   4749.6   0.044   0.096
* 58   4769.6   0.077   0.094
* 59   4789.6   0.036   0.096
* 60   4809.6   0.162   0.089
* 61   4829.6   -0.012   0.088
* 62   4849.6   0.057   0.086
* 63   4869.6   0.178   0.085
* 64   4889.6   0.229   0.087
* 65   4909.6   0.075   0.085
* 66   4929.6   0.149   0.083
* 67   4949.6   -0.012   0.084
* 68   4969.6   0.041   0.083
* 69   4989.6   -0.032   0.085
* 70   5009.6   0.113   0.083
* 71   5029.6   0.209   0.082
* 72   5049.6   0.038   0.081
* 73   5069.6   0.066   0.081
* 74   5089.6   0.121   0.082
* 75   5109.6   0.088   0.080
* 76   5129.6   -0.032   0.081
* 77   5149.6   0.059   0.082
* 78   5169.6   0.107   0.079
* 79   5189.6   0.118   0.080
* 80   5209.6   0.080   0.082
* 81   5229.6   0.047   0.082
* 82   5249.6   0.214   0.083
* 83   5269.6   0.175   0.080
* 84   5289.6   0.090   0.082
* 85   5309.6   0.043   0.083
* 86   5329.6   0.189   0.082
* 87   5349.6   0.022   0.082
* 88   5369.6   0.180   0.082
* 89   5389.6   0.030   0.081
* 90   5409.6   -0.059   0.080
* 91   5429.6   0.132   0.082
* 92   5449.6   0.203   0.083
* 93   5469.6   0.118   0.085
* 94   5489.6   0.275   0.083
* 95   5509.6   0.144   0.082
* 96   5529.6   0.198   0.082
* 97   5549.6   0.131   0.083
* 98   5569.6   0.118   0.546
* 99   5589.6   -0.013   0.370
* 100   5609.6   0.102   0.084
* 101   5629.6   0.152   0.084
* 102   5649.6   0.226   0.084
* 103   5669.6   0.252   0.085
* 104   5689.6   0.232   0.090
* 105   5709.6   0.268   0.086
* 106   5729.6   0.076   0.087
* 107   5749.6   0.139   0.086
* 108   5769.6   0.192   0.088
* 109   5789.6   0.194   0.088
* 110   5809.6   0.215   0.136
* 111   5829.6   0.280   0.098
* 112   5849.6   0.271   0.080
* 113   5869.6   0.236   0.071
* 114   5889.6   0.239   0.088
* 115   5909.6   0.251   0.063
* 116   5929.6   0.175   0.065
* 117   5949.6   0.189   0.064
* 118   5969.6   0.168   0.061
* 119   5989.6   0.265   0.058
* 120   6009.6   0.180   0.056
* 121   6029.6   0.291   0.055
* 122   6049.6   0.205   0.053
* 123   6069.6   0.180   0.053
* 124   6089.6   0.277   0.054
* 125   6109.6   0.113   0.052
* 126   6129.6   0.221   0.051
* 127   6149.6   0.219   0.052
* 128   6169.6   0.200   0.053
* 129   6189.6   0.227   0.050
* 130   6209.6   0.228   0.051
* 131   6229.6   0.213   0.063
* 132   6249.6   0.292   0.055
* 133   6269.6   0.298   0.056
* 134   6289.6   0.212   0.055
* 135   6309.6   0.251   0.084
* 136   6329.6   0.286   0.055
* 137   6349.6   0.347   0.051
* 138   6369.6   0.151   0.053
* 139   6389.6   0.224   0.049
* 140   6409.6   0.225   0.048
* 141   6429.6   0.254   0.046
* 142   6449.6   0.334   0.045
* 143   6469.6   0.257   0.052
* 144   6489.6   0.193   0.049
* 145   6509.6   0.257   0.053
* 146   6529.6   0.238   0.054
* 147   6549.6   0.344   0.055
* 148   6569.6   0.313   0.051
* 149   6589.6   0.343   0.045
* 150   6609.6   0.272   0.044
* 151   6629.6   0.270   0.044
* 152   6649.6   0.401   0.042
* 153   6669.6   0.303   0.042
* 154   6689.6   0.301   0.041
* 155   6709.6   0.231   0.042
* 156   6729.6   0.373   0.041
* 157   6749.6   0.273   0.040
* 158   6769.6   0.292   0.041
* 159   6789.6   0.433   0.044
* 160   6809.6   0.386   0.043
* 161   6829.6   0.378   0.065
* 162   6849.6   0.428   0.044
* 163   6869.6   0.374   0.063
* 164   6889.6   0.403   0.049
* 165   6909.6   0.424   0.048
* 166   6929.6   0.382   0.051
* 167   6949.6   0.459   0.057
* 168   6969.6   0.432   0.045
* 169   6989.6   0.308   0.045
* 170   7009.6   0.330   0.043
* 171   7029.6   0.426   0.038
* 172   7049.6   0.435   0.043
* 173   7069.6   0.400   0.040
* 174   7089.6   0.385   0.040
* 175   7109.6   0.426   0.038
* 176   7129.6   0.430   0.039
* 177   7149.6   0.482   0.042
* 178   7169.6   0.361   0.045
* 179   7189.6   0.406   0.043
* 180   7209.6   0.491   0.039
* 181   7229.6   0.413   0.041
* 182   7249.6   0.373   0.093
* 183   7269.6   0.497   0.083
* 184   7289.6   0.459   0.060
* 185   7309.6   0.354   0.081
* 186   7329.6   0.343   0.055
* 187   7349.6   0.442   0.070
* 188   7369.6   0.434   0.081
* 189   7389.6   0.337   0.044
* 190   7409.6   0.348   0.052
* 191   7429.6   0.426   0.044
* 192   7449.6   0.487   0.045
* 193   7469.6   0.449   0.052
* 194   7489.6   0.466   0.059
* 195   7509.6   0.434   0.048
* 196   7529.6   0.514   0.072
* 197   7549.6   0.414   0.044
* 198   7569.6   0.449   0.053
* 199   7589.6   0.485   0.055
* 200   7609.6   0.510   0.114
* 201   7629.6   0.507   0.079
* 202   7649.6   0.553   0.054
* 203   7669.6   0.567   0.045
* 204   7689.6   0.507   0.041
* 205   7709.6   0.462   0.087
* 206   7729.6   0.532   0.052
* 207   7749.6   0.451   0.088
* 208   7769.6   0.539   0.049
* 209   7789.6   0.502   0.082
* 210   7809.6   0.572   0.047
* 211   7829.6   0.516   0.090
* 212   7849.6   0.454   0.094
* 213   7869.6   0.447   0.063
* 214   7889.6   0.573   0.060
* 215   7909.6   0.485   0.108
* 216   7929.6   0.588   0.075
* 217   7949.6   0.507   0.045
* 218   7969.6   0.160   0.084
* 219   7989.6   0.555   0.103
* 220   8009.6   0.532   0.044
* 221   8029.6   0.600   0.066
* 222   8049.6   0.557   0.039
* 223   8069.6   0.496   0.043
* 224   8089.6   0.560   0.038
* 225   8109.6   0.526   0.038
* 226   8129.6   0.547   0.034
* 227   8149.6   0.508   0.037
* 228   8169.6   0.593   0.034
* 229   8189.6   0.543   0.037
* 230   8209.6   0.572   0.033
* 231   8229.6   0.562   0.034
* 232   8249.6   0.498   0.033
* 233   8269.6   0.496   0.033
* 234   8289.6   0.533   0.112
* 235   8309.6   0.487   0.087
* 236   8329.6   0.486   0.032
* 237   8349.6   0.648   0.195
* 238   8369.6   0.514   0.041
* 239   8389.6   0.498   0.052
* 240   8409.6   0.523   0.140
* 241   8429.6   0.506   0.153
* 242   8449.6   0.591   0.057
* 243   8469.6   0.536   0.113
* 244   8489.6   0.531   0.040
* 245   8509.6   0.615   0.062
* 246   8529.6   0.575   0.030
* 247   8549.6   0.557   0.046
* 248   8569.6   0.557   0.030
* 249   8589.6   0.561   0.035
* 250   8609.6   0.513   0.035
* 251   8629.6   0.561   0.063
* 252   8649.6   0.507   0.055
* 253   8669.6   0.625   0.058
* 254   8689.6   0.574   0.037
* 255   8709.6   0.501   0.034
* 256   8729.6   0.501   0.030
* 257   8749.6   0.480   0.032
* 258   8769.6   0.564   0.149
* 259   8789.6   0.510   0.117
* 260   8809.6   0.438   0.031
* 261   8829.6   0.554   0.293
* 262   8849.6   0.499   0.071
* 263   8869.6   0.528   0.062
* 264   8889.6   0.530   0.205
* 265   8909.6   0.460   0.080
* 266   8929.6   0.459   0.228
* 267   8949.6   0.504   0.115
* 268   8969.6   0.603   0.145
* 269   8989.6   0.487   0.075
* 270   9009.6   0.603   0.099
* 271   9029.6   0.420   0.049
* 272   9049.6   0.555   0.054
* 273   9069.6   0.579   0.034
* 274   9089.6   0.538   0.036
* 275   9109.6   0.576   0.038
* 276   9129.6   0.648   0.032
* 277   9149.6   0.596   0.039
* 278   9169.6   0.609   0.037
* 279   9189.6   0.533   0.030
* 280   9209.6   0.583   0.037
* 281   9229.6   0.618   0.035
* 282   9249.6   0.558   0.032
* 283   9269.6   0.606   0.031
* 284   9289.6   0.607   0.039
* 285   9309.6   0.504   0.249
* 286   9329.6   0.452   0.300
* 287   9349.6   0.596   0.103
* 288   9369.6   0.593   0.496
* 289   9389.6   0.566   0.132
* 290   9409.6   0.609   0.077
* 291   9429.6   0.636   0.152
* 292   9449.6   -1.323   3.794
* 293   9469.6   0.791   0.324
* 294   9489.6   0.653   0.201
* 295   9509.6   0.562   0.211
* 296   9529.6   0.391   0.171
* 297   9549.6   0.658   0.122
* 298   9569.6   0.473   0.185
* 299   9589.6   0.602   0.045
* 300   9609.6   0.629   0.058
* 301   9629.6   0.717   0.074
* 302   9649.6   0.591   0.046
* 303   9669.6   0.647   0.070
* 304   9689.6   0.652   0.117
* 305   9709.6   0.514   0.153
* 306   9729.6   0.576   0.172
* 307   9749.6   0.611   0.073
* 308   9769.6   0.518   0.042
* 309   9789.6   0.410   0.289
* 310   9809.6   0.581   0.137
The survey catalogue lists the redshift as 0.70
